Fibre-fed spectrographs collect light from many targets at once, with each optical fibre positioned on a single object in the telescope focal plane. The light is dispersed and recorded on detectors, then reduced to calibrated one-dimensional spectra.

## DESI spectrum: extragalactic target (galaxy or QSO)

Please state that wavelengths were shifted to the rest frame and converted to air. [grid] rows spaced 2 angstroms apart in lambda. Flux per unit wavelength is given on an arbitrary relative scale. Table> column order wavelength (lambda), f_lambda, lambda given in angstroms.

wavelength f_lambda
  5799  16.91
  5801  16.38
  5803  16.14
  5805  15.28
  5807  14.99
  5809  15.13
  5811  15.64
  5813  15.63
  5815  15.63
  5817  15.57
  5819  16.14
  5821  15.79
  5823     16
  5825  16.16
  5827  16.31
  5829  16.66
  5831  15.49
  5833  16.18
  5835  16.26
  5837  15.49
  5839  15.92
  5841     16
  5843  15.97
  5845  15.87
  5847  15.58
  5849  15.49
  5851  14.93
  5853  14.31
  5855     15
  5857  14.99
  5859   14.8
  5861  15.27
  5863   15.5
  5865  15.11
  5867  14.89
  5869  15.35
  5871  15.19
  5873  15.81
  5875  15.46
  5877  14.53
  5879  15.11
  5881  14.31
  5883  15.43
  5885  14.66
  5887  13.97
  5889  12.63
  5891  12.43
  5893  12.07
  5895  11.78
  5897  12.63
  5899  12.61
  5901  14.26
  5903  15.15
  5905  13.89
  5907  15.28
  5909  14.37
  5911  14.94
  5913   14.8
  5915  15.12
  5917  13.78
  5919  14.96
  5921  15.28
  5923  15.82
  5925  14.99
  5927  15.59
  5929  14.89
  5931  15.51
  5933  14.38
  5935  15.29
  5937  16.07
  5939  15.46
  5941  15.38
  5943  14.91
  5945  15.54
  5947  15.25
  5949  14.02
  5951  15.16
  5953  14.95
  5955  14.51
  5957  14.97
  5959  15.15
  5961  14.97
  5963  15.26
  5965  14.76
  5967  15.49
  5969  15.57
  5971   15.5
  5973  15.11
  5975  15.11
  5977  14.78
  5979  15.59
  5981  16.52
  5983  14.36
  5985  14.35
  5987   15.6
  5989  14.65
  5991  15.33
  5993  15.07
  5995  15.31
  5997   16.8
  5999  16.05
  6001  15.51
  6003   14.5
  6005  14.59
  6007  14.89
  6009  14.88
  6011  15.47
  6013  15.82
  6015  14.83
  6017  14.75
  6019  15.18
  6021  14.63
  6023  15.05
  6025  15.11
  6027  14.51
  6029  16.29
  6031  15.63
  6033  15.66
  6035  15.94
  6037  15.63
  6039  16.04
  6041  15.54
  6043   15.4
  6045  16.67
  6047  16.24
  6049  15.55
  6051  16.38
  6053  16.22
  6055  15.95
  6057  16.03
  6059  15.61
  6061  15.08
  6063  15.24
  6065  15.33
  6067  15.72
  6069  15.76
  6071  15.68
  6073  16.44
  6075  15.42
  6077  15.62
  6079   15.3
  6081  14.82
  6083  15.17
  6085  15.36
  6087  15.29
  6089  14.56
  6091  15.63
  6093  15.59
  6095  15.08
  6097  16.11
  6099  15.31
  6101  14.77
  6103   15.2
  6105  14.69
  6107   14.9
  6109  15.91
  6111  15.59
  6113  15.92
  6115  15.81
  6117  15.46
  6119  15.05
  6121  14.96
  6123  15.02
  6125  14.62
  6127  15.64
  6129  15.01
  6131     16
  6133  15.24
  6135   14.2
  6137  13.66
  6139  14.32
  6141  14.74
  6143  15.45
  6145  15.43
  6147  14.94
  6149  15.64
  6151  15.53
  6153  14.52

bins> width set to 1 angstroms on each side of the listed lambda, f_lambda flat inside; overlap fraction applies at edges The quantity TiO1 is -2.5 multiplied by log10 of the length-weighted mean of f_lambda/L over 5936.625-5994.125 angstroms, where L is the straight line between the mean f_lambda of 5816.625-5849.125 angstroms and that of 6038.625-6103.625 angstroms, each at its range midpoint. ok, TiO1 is 0.04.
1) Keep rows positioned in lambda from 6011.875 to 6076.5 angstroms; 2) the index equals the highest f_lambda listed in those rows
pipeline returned 16.67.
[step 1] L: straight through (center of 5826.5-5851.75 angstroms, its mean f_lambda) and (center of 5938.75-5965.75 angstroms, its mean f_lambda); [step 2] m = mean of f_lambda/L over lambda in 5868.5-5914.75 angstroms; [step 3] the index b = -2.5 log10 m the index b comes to 0.09 mag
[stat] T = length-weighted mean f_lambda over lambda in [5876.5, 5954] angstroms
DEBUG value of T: 14.5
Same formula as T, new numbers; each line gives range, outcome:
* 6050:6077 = 15.8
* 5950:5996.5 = 15.2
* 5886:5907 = 13.2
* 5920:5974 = 15.2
